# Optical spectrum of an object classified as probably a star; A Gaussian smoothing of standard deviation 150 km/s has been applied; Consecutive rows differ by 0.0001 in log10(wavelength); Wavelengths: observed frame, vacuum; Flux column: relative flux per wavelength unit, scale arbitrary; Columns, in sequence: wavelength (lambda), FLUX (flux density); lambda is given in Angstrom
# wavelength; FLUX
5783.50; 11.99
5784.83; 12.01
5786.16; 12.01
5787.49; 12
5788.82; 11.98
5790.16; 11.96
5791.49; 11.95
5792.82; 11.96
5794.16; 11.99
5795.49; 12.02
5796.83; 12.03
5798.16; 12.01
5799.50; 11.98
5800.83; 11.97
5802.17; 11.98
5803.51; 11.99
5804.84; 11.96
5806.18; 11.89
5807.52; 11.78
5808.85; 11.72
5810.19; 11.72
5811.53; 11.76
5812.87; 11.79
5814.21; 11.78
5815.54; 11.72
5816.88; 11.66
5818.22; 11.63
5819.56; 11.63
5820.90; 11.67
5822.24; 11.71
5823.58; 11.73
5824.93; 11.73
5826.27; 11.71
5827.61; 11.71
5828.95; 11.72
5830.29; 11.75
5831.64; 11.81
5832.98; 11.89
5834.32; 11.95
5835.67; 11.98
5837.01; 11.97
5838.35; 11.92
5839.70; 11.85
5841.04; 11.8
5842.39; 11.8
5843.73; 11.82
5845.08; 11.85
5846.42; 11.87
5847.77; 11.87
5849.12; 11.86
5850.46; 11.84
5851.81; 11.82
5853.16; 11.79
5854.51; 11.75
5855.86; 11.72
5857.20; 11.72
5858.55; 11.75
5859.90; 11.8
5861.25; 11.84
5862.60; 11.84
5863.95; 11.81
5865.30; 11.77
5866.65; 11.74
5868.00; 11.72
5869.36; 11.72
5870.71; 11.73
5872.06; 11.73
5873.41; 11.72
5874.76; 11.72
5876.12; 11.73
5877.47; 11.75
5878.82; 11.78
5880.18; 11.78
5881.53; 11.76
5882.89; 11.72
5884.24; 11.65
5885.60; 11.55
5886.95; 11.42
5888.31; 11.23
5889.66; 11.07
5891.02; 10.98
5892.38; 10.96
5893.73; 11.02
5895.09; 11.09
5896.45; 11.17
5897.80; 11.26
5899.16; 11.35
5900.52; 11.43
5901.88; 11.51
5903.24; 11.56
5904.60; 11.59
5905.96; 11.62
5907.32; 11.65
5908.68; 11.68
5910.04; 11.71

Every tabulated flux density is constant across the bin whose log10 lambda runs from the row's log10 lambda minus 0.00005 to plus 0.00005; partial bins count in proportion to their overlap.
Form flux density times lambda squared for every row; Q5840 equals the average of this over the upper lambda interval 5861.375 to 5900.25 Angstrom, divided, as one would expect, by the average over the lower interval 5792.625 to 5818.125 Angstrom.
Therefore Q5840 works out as 1.00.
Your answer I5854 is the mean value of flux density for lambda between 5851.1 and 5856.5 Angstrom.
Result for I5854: 11.8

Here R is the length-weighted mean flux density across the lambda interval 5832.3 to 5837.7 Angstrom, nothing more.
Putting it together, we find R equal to 12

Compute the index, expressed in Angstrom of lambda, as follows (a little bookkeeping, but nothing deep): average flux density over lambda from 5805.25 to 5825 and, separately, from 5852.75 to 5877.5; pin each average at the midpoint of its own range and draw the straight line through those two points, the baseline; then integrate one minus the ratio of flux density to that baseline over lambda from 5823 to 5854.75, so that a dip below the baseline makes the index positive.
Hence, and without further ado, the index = -0.2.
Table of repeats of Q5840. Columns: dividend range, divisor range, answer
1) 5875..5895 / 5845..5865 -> 0.98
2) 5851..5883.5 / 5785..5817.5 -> 1.01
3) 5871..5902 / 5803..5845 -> 0.99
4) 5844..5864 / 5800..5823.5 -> 1.02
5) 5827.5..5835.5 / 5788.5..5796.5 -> 1.00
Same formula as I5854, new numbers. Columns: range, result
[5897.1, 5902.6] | 11.4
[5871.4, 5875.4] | 11.7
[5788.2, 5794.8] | 12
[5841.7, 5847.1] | 11.8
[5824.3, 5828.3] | 11.7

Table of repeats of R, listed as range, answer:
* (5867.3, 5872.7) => 11.7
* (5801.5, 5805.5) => 12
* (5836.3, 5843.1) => 11.9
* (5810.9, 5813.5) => 11.8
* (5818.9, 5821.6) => 11.7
